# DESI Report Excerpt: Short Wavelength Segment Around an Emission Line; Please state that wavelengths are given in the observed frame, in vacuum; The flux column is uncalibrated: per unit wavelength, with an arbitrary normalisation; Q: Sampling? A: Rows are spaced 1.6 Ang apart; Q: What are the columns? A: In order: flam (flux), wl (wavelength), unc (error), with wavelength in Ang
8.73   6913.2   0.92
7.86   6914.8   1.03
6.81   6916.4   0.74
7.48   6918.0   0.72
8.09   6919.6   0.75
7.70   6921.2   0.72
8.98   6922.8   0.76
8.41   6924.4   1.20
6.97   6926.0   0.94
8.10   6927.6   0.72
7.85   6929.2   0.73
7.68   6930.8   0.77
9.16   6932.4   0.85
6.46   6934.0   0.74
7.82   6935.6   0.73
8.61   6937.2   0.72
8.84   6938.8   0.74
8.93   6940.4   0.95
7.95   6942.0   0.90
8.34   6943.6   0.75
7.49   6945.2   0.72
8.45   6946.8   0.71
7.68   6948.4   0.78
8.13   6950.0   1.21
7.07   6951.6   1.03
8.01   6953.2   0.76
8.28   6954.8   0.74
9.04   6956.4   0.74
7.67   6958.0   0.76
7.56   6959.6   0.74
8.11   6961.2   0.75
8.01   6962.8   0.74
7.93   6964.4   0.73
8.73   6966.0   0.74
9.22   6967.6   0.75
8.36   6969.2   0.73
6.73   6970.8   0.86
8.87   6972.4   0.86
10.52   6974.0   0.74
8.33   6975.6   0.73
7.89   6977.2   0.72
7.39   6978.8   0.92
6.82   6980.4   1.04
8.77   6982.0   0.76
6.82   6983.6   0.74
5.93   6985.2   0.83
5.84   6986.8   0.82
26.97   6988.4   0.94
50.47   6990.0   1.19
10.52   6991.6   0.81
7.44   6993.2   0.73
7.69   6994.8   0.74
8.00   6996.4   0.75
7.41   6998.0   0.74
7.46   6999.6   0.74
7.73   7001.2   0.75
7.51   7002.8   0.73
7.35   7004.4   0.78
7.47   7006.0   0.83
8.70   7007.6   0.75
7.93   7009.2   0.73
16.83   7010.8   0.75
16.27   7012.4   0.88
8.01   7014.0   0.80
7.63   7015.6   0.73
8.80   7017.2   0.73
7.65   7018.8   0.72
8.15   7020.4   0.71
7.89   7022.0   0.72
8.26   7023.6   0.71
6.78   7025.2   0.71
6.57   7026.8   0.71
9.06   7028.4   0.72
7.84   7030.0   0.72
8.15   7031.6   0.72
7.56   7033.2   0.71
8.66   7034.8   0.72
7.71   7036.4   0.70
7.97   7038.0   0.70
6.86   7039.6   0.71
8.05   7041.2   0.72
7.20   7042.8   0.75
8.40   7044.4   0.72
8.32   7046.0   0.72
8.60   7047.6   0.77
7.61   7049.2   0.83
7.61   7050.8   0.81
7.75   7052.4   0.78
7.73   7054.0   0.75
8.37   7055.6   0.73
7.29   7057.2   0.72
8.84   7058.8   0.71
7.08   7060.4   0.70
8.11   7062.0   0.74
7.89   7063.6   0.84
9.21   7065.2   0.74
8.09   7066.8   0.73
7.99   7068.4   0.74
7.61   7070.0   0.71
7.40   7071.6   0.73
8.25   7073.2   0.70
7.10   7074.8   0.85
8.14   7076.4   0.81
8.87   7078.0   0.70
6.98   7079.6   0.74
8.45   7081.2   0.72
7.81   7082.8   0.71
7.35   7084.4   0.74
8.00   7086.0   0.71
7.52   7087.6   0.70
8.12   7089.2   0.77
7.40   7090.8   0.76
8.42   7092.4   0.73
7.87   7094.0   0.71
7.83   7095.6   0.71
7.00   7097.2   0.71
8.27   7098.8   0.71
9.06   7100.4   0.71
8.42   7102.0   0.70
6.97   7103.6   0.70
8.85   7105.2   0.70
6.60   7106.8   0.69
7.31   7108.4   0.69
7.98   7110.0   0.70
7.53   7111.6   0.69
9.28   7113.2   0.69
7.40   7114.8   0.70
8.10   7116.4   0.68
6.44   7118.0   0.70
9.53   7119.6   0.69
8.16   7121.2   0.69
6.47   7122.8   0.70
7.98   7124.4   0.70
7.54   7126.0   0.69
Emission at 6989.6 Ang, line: H-alpha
